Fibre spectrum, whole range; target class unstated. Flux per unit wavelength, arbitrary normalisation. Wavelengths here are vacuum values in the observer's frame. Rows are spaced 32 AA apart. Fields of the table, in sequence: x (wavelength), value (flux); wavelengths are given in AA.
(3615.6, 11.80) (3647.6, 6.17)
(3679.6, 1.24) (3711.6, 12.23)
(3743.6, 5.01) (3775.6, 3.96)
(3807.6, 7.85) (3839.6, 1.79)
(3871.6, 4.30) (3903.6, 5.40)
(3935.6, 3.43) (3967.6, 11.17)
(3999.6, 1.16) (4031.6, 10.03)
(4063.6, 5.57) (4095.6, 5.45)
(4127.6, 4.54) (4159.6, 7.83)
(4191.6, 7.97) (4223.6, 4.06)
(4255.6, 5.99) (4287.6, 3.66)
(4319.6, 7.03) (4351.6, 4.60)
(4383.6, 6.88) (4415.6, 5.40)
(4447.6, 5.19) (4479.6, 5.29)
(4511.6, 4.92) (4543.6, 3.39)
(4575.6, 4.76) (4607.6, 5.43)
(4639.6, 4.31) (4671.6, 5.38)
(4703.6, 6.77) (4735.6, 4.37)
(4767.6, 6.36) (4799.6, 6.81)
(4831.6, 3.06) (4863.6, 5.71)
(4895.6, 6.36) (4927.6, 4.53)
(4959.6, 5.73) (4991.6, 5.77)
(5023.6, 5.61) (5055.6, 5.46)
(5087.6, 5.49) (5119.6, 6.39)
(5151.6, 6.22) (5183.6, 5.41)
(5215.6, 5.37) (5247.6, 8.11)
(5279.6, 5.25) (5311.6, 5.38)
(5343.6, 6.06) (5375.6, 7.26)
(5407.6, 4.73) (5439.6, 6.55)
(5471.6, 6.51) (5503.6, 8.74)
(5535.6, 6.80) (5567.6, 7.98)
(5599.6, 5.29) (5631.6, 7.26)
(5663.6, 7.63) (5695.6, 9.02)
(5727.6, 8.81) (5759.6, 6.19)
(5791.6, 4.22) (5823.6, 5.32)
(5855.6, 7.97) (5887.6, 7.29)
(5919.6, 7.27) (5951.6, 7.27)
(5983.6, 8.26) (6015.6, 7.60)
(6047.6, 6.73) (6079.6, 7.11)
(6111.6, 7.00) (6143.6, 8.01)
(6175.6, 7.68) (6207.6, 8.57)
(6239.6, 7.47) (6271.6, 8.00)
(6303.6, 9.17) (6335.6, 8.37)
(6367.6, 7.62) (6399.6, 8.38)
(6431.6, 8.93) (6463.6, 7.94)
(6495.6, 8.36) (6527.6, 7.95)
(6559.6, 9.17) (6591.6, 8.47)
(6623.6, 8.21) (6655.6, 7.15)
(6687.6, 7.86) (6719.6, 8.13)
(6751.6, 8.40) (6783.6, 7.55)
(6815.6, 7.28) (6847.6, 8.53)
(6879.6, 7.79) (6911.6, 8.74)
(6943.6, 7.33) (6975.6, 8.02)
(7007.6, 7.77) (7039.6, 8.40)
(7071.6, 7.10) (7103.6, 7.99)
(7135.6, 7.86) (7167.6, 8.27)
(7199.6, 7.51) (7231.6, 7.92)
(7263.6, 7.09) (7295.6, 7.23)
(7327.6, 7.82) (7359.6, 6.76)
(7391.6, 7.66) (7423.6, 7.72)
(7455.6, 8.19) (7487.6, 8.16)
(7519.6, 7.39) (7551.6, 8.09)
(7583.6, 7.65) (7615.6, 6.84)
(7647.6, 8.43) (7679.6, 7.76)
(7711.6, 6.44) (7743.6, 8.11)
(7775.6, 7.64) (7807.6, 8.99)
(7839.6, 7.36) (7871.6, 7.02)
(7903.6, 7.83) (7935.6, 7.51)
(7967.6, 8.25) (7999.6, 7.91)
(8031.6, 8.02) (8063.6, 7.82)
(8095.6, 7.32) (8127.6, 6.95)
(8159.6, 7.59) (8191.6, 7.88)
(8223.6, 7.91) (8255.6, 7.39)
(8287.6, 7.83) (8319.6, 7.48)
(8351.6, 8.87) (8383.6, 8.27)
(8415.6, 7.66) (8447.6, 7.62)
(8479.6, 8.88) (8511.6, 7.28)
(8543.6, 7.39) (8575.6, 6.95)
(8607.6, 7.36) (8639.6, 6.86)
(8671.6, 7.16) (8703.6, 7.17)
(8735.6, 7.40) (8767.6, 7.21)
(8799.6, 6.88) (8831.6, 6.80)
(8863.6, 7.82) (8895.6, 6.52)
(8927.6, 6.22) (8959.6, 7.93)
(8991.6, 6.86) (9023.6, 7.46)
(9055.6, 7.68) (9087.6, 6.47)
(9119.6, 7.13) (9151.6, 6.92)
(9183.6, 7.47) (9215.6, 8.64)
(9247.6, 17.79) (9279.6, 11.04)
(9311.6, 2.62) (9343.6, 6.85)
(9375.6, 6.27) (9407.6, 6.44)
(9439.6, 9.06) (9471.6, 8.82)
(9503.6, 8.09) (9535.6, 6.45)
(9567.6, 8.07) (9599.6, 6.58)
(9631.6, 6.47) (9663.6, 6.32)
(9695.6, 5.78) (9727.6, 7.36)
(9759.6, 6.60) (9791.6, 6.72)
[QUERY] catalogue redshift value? 0.41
